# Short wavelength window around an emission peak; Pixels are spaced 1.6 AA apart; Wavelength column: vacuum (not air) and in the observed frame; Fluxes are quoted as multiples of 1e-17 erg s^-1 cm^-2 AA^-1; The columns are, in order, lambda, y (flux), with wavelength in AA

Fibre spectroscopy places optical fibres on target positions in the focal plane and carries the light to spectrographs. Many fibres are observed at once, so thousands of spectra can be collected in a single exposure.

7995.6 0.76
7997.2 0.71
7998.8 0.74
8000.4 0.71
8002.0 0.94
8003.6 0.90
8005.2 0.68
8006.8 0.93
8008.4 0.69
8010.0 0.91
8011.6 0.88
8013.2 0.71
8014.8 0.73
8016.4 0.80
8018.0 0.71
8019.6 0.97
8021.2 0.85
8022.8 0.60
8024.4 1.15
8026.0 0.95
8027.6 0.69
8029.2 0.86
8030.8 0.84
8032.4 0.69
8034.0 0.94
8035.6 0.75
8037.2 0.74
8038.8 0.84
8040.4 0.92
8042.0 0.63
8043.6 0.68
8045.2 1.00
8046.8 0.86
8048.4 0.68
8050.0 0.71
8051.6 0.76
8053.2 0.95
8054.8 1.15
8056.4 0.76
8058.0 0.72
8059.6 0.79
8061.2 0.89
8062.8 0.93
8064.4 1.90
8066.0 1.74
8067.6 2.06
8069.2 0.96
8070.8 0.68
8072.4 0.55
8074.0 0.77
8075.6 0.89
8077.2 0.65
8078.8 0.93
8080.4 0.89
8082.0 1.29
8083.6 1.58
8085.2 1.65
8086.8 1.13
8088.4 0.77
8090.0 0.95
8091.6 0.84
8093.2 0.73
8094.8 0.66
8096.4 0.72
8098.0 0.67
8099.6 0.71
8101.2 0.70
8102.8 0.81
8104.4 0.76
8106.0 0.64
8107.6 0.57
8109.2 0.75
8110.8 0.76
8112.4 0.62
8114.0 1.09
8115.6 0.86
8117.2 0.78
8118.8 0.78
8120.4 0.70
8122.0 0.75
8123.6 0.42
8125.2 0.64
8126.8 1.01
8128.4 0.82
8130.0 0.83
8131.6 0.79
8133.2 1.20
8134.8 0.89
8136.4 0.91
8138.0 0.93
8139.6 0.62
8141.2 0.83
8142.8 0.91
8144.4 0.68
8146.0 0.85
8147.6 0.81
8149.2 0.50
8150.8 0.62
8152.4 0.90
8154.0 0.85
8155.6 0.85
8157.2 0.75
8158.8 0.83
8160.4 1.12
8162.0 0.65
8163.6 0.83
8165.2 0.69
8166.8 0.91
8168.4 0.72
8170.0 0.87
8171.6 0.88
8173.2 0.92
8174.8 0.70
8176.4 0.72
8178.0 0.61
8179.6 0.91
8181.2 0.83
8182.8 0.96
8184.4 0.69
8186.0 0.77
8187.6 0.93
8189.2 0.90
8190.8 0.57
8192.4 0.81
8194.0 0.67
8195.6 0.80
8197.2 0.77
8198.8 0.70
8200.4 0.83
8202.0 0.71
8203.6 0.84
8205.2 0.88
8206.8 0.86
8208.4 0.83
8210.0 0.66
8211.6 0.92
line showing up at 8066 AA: [S II] 6716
